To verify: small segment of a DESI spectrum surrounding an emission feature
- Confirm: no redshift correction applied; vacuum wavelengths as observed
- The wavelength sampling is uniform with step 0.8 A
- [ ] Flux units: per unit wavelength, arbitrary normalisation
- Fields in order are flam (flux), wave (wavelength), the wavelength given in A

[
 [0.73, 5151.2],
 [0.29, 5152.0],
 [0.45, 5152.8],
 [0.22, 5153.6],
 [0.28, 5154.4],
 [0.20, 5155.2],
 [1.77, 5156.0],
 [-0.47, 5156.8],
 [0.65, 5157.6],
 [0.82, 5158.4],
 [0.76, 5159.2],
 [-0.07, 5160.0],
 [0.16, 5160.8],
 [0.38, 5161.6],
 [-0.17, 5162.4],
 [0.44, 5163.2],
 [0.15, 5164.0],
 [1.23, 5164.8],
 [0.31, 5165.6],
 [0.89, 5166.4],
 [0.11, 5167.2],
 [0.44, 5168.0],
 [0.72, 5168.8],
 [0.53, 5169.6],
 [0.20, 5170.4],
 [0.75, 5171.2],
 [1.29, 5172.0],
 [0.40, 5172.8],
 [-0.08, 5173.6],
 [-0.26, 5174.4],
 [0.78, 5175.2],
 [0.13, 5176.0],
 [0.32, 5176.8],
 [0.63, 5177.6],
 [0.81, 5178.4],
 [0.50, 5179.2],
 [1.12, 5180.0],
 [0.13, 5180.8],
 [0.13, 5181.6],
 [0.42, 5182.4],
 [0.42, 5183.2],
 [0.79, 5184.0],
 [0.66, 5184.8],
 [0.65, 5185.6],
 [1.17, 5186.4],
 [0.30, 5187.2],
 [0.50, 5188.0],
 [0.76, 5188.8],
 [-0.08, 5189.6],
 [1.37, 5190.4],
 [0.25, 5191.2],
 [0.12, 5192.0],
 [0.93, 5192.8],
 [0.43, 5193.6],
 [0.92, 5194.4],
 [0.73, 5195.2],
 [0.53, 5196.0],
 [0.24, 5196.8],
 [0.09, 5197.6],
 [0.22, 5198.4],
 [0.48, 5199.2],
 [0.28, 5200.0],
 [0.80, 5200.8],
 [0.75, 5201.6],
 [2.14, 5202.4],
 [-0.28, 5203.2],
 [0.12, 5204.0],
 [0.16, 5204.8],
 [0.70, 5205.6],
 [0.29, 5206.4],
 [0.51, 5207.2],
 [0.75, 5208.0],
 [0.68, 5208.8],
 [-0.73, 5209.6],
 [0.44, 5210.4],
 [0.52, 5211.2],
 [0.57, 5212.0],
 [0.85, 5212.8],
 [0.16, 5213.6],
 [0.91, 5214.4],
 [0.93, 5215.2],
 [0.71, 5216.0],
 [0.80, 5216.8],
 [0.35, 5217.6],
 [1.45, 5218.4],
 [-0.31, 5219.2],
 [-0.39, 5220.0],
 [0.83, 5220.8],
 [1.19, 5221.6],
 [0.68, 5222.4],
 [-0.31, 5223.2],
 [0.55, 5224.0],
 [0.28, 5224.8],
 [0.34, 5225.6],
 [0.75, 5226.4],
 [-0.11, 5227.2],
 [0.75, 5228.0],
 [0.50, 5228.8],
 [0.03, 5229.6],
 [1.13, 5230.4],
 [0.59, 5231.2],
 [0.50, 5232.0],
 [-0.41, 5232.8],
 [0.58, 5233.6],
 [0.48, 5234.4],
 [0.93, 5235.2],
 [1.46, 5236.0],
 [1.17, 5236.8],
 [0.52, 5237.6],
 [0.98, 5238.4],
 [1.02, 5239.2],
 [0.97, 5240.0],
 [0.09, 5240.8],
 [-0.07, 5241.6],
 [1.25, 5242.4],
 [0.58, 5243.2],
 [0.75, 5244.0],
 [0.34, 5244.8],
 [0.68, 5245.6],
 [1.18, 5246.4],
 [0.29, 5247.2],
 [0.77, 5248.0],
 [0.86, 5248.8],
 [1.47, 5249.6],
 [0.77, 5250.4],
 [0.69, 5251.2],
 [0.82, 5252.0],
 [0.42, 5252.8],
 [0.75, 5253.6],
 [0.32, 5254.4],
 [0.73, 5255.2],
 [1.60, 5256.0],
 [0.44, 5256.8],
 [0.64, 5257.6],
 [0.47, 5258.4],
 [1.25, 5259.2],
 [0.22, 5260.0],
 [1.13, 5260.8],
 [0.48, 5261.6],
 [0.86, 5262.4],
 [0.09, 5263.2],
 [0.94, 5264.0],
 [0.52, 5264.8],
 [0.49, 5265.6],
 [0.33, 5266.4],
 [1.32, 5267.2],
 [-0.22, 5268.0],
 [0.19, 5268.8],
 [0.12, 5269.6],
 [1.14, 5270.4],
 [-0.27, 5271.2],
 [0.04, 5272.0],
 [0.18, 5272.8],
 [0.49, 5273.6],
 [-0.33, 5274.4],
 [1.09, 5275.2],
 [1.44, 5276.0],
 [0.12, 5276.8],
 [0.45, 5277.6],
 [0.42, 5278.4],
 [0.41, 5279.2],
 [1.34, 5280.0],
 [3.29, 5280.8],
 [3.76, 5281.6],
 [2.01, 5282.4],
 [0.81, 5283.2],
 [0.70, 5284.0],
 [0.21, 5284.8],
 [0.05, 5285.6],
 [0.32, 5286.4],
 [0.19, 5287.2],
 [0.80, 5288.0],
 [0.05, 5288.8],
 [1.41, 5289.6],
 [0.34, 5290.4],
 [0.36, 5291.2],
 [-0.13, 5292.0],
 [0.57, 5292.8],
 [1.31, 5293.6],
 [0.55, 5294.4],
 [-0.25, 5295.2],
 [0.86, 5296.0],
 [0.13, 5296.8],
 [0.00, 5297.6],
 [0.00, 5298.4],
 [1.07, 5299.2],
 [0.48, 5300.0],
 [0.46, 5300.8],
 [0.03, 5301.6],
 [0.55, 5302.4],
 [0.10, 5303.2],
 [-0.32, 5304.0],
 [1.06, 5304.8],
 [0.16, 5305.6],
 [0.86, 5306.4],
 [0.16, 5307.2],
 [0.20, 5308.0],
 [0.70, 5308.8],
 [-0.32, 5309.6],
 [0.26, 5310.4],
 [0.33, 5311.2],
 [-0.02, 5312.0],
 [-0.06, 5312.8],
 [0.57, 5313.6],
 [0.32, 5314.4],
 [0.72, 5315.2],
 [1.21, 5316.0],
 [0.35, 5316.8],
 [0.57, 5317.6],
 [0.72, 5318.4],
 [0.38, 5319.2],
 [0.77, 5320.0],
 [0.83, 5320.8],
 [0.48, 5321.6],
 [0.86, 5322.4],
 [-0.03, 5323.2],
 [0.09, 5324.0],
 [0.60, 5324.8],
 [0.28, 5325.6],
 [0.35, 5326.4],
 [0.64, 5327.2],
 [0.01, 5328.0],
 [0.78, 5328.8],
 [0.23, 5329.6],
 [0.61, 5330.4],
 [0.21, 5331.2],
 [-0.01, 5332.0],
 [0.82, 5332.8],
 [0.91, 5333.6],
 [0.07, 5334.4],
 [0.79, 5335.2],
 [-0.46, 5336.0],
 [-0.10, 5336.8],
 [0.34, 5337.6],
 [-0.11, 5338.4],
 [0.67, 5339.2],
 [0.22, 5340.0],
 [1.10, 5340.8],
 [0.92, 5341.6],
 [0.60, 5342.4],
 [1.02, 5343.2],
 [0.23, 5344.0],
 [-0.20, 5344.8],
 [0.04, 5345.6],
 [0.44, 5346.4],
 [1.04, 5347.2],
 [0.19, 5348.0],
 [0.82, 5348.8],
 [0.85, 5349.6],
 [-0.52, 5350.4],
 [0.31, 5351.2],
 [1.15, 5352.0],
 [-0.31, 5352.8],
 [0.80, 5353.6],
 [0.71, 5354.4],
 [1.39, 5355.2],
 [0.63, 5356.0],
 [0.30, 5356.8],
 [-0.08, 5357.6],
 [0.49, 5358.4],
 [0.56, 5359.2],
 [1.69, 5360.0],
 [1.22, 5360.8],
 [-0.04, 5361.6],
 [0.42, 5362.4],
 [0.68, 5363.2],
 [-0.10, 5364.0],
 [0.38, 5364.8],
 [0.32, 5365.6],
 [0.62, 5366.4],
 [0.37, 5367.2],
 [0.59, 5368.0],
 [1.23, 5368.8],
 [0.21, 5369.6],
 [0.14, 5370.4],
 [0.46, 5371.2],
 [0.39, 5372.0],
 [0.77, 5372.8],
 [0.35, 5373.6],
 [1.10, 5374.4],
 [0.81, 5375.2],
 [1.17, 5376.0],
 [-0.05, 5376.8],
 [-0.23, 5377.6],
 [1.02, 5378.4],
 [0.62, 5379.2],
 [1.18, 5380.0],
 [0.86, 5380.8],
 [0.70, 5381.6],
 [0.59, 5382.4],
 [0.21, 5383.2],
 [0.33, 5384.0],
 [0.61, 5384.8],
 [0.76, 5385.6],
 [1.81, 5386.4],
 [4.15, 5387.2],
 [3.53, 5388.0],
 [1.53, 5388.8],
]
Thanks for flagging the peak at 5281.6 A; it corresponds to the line H-beta 4861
